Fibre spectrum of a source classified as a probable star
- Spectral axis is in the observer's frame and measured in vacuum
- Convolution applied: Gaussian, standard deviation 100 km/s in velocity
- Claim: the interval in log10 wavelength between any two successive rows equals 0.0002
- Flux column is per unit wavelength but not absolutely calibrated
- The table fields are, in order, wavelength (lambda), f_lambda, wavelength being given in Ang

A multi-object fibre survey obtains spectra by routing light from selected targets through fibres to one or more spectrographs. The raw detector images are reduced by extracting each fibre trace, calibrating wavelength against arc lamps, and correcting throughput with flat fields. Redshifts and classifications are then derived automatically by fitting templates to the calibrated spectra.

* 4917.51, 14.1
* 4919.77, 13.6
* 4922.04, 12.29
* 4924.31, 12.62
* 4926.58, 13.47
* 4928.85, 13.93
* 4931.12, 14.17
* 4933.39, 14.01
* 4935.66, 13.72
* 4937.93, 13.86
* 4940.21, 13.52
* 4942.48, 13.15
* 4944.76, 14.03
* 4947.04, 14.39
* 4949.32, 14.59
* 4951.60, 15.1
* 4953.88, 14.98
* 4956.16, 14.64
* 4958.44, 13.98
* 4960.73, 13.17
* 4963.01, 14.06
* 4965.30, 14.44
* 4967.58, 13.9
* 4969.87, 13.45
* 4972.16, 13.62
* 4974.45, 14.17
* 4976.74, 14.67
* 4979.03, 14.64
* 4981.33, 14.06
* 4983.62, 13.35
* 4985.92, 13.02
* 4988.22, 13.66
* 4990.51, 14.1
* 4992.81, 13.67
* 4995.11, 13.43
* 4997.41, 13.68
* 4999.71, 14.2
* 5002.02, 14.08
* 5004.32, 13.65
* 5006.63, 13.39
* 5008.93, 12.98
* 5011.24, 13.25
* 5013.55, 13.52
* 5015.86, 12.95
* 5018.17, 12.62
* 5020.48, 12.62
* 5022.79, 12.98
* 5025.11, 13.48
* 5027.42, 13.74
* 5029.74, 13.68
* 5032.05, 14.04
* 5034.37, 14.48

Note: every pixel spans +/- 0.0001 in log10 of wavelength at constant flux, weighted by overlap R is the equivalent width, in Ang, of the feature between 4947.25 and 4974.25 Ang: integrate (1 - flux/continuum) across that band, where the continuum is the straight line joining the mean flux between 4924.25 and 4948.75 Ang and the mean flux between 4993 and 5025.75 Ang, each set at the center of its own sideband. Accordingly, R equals -1.1 Ang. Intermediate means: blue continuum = 13.8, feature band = 14.2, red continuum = 13.3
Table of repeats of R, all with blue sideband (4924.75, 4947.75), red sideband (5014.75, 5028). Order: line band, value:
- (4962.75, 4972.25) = -0.28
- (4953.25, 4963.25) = -0.40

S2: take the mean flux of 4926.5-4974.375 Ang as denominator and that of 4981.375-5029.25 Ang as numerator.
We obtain 1.0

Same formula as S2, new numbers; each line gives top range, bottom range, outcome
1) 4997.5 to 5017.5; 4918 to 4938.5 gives 1.00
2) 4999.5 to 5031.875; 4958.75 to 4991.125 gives 0.96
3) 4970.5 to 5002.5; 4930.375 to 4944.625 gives 1.01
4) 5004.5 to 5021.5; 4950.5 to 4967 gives 0.91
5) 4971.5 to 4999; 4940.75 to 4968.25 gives 0.98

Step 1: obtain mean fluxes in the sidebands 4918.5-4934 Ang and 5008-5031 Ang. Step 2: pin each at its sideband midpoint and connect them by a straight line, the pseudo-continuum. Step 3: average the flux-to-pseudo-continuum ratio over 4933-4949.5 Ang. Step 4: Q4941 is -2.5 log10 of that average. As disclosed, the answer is -0.04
